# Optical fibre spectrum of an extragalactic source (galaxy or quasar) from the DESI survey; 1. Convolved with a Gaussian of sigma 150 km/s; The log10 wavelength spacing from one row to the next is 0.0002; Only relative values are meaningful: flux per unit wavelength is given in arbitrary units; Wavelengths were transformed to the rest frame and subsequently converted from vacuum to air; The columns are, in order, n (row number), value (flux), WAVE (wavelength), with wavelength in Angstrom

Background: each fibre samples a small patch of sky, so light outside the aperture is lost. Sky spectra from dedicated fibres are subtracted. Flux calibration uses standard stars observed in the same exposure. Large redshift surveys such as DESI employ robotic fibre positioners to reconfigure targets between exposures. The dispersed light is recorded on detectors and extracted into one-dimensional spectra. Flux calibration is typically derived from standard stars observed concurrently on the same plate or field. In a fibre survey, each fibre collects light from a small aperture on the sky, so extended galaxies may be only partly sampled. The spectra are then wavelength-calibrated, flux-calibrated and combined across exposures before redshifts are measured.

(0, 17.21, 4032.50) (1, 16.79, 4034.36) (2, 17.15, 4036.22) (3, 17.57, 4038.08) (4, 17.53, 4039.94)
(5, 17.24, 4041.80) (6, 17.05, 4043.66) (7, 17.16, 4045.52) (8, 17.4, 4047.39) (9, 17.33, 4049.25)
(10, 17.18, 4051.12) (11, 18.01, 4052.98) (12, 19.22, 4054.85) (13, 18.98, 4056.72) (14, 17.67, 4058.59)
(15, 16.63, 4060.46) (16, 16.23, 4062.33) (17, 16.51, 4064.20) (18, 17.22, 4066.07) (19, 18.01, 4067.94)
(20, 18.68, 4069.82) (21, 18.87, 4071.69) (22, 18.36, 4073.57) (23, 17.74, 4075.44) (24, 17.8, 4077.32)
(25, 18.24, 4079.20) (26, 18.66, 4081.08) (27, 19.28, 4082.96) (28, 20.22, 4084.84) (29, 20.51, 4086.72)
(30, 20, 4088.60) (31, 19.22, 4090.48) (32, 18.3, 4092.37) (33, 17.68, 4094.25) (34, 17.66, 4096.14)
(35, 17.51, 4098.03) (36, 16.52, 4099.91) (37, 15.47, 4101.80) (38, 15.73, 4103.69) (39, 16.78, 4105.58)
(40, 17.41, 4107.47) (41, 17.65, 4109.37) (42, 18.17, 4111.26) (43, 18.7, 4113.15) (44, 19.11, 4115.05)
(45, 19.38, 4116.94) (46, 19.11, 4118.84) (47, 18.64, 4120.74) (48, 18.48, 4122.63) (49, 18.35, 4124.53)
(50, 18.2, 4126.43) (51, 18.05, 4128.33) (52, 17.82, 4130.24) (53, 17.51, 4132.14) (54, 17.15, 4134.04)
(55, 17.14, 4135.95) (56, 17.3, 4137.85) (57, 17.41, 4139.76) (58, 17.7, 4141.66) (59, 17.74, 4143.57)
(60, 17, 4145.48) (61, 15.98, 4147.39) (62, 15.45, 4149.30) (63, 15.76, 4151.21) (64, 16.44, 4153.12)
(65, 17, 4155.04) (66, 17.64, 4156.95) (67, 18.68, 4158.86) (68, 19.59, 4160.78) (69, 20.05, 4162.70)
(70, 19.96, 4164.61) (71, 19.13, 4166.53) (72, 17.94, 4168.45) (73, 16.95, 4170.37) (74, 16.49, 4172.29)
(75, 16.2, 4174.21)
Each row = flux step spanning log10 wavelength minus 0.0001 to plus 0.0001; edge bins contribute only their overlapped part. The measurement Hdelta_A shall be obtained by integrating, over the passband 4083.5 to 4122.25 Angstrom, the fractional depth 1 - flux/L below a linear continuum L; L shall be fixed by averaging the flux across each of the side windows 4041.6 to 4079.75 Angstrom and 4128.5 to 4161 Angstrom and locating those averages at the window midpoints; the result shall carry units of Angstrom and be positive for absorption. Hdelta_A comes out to -1.66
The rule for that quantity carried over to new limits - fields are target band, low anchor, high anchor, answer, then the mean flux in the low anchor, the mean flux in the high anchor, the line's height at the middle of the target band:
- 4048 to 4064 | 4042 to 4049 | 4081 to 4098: 0.0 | 17.2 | 19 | 17.6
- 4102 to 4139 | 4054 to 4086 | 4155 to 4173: 0.9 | 18.2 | 18.4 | 18.3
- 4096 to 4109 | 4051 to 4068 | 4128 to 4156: 0.4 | 17.6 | 17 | 17.3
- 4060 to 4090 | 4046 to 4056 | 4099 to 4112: -1.7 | 17.8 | 16.8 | 17.4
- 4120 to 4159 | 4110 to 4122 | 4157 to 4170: 3.2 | 18.8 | 19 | 18.9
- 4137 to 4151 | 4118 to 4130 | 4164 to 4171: 1.2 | 18.4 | 18.5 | 18.5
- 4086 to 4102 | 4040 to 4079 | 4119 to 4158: -0.6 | 17.7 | 17.4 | 17.5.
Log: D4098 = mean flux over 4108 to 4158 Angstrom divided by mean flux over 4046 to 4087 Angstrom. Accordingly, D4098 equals 0.98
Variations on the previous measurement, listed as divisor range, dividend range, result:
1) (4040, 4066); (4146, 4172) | 1.02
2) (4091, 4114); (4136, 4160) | 0.98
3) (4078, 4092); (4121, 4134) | 0.93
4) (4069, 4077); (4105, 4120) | 1.00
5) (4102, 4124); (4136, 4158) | 0.94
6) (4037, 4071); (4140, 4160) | 0.97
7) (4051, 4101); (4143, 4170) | 0.97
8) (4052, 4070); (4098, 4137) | 1.01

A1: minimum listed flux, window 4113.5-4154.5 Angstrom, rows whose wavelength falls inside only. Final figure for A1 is 15.45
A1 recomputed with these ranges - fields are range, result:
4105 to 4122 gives 16.78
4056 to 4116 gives 15.47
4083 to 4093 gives 18.3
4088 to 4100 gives 16.52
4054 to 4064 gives 16.23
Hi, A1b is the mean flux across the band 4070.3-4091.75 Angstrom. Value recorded 19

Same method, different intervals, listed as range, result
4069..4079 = 18.3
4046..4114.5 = 17.9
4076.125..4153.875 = 17.8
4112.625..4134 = 18.4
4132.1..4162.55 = 17.3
